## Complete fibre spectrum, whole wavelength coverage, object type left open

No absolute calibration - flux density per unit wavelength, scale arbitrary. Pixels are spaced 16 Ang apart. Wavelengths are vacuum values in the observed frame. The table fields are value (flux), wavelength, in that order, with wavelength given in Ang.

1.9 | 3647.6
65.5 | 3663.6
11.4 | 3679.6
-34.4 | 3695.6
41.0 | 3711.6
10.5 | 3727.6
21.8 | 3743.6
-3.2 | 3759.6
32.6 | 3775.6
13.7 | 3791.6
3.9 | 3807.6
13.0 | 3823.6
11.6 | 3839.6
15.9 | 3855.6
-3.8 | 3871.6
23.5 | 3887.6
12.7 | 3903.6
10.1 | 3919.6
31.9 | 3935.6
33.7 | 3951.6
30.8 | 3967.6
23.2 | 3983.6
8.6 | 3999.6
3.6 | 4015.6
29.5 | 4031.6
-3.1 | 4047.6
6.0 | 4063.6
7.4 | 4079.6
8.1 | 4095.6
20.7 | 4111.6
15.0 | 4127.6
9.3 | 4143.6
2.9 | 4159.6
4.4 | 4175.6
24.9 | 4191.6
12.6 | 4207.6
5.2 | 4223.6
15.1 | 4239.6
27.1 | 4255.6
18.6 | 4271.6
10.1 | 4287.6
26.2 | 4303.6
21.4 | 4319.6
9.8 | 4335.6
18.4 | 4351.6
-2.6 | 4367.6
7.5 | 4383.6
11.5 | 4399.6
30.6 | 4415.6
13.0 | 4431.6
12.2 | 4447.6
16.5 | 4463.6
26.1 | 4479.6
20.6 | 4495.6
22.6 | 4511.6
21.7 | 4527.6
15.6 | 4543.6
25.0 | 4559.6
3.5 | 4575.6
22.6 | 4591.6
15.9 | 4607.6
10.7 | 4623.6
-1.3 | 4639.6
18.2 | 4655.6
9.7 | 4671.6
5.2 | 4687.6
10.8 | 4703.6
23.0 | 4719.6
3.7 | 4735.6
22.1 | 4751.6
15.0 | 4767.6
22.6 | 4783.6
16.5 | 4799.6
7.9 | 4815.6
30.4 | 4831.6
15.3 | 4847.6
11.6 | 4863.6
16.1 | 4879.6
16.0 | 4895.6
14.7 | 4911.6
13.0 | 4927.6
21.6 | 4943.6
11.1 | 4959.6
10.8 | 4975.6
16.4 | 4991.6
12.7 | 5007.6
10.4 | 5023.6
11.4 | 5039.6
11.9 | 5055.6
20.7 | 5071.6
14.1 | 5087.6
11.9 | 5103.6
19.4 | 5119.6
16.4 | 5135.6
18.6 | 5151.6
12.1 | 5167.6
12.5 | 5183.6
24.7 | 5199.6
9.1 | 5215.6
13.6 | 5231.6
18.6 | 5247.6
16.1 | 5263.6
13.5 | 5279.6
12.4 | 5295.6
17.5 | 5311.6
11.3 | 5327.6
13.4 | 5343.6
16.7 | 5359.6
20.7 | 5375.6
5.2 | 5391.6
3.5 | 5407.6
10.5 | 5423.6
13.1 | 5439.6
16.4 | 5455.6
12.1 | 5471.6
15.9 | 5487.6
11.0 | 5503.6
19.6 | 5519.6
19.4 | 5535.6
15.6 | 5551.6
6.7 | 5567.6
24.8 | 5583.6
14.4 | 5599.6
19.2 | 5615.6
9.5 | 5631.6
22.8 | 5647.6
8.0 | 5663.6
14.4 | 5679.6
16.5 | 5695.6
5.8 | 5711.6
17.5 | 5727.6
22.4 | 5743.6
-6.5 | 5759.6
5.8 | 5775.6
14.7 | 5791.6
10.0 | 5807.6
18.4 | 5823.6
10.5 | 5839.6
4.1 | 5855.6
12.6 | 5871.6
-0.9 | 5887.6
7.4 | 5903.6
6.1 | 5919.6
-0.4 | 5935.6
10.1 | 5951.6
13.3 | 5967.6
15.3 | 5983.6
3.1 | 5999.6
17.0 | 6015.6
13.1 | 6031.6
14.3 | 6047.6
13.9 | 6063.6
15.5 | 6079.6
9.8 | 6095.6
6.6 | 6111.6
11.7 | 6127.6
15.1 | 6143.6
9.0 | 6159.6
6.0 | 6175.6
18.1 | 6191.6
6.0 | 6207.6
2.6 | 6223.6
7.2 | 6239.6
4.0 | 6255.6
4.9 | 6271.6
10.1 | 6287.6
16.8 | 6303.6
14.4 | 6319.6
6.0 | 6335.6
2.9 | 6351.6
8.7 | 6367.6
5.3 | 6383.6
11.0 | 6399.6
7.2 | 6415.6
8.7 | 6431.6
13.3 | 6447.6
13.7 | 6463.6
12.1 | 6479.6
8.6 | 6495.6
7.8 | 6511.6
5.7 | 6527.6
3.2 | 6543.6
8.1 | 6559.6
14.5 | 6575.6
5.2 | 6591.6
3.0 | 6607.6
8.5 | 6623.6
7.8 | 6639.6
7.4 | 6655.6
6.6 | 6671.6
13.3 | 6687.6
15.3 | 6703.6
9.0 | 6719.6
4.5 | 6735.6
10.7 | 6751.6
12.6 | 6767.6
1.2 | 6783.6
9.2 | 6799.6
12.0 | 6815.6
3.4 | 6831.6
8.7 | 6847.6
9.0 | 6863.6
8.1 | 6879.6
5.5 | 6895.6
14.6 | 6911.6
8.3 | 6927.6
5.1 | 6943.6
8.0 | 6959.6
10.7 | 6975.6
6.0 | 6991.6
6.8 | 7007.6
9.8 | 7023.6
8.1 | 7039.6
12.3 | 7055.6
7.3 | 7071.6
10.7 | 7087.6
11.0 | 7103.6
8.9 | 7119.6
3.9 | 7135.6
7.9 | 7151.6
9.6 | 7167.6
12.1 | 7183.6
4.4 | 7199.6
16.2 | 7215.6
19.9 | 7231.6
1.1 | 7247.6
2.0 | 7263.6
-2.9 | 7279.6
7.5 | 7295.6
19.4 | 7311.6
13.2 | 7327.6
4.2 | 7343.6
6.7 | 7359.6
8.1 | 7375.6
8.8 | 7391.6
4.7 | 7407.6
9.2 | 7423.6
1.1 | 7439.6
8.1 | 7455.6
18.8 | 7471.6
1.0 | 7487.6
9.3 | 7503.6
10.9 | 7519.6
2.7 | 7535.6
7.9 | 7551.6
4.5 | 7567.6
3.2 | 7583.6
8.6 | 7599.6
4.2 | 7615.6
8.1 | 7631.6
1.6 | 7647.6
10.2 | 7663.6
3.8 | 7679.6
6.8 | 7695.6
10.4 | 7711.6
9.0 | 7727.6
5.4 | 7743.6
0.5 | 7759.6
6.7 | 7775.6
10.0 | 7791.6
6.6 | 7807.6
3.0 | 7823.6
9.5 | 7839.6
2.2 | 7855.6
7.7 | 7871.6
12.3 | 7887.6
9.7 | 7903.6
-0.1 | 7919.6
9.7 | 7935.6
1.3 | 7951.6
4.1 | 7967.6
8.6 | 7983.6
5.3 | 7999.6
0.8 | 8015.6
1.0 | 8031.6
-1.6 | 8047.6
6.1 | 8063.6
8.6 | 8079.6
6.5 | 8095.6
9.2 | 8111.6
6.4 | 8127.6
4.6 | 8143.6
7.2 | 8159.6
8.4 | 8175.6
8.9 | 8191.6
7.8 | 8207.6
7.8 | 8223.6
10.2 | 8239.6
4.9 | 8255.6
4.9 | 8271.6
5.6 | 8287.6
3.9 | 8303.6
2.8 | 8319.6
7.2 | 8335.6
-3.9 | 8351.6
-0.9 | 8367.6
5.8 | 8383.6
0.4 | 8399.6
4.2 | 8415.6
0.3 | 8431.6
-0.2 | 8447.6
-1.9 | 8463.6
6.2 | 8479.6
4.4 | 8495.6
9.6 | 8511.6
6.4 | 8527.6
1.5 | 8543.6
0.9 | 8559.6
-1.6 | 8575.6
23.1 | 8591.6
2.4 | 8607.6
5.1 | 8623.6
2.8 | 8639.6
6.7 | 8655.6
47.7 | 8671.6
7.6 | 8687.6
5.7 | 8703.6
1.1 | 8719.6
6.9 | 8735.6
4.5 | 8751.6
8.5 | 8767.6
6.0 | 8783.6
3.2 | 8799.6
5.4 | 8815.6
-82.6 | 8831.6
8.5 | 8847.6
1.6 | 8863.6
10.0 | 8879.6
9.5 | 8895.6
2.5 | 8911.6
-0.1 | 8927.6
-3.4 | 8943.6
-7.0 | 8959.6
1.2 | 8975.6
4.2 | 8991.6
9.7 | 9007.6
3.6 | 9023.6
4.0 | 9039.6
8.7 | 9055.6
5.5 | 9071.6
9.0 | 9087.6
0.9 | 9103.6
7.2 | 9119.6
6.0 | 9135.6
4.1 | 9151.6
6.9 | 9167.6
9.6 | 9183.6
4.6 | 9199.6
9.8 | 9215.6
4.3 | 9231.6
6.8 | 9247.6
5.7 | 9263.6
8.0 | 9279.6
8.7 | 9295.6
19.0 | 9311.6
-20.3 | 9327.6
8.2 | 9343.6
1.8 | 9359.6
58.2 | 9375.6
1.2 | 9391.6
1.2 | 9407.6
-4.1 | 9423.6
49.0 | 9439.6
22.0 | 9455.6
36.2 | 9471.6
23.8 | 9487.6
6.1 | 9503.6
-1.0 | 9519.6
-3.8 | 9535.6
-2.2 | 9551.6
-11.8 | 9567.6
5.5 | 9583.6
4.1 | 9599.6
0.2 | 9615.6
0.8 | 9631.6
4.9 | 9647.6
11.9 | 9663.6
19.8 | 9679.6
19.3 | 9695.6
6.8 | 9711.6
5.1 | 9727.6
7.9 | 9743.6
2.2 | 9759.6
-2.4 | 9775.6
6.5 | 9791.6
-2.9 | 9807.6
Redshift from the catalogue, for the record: 0.733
